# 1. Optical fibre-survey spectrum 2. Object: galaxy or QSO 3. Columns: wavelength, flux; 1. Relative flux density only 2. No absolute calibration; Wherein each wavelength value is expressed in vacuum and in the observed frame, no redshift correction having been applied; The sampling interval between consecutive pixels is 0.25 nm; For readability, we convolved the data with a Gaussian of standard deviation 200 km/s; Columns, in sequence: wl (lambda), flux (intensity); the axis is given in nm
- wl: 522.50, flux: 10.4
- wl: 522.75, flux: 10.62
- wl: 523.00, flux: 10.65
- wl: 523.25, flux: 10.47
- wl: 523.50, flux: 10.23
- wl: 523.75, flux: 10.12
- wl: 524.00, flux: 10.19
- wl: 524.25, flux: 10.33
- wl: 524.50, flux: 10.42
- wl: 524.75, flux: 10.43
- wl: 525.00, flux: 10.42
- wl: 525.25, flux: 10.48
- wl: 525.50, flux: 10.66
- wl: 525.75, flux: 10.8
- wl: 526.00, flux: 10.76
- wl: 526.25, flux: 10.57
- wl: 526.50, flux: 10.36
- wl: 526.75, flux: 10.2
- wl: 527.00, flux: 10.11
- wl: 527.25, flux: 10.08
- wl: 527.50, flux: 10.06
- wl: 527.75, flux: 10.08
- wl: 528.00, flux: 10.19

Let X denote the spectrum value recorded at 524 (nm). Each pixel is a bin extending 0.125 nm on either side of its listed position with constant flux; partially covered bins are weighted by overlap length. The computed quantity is 10.19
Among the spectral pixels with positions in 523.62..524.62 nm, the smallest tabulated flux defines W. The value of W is 10.12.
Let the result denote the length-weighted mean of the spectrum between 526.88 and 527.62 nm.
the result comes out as 10.1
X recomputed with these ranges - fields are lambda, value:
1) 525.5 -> 10.66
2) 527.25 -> 10.08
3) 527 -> 10.11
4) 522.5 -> 10.4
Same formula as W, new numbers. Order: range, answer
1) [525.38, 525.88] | 10.66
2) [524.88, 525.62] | 10.42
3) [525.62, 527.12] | 10.11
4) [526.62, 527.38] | 10.08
